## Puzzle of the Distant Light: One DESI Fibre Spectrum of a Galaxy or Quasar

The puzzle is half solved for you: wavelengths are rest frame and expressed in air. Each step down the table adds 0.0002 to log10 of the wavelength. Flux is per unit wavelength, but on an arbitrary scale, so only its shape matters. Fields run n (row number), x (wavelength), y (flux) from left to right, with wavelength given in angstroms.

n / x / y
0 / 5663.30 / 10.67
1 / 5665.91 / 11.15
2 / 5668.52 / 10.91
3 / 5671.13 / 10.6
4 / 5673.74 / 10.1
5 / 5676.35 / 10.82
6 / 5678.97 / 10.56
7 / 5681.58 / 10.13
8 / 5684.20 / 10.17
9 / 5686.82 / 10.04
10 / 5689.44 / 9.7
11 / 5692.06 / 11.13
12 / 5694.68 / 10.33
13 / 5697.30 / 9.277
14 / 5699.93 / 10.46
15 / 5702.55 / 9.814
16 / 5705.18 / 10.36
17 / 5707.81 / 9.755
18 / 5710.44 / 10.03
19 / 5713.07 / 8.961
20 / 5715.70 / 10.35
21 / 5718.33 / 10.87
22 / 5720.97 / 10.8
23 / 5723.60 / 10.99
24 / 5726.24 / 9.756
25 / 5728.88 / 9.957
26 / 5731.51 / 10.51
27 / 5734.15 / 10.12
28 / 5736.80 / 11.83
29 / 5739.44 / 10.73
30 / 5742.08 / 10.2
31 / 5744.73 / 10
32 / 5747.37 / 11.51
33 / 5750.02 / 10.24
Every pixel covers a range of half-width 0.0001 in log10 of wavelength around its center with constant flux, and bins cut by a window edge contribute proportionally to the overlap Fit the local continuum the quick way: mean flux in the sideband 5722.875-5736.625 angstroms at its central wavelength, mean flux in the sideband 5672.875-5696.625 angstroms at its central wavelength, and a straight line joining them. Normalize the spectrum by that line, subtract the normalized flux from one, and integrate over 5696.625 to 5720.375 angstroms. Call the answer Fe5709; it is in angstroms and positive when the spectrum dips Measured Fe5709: 0.7 angstroms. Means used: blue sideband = 10.3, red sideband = 10.4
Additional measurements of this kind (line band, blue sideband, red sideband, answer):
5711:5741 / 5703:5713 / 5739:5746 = -1.04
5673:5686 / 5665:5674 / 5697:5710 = 0.20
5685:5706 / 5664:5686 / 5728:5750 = 0.85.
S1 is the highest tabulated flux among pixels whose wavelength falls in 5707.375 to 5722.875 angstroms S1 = 10.87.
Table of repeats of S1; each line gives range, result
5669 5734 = 11.13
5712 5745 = 11.83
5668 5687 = 10.91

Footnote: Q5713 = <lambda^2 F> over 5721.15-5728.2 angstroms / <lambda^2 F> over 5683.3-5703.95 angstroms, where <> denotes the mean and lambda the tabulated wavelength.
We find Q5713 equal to 1.04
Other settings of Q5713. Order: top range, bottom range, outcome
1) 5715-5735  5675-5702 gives 1.03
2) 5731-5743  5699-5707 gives 1.06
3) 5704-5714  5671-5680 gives 0.94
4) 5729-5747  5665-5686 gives 1.03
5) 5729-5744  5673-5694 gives 1.04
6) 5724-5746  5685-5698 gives 1.04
